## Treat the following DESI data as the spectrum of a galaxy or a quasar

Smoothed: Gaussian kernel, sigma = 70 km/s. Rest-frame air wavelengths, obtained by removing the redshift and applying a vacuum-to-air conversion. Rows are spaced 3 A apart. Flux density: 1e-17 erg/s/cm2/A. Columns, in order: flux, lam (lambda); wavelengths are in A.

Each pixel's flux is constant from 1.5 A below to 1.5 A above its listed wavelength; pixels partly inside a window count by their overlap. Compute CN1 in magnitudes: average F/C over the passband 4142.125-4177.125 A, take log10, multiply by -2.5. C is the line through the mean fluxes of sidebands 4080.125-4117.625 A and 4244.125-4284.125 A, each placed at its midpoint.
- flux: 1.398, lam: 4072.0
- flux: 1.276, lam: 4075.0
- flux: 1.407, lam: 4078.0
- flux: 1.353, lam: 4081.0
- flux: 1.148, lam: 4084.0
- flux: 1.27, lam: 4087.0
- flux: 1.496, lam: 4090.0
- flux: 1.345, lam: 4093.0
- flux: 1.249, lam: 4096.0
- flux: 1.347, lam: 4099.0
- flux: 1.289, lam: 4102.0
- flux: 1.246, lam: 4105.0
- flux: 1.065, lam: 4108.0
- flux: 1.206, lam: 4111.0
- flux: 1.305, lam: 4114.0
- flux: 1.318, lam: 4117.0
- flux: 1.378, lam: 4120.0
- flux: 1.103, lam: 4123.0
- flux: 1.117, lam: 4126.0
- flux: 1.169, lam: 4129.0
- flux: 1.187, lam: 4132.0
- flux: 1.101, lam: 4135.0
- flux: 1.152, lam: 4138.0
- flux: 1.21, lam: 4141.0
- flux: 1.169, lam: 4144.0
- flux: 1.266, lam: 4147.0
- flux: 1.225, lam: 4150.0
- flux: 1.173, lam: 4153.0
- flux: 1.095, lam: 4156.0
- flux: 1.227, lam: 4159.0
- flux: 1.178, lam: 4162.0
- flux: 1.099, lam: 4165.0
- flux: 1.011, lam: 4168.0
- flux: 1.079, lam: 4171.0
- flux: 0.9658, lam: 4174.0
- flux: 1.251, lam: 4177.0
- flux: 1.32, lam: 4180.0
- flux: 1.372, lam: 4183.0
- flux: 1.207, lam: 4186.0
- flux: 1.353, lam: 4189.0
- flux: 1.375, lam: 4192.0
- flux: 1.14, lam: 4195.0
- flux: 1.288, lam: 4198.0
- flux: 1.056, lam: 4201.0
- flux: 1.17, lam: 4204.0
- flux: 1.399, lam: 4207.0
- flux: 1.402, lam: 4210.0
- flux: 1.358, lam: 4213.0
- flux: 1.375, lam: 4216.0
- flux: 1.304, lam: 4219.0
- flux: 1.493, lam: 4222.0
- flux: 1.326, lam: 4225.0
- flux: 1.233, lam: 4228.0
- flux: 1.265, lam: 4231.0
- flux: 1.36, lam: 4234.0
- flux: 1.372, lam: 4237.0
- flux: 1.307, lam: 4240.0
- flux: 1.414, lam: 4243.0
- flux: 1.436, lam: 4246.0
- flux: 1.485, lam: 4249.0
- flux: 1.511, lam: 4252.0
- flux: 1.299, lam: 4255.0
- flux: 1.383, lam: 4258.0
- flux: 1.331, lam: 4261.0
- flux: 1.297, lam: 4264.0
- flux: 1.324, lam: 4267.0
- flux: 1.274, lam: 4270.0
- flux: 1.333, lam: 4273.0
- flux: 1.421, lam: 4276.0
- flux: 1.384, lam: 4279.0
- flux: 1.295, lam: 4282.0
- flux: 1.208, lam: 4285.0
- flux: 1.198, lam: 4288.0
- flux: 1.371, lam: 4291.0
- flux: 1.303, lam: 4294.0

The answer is 0.15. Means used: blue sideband 1.28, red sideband 1.37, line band 1.14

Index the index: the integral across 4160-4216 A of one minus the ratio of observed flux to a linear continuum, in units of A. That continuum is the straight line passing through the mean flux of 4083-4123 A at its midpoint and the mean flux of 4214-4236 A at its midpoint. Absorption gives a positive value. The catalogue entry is 3.9 A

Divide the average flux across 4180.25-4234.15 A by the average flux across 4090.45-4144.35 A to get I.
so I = 1.1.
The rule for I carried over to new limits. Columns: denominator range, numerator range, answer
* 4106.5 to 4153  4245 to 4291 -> 1.12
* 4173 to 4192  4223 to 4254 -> 1.09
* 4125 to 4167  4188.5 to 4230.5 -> 1.12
